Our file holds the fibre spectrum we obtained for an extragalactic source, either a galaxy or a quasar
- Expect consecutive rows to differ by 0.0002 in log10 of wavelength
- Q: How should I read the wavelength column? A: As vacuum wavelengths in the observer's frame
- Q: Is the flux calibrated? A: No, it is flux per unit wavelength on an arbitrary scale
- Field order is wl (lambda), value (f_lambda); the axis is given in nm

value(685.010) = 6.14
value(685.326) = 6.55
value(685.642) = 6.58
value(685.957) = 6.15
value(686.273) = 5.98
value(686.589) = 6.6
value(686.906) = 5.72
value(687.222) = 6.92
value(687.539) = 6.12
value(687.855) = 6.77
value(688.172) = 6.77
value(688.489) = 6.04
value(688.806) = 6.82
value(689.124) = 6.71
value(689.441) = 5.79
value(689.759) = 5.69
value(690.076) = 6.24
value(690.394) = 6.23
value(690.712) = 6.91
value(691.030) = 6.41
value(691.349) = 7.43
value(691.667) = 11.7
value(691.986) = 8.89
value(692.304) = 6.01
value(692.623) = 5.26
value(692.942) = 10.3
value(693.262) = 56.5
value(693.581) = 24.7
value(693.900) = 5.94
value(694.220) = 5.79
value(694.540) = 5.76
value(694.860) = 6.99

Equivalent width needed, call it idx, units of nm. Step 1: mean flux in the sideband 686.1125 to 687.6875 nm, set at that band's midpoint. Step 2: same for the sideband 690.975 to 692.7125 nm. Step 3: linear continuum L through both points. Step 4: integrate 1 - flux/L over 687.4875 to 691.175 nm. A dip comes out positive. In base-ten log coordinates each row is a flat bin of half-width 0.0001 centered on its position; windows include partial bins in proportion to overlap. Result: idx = 0.32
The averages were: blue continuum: 6.27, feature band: 6.38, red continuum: 7.78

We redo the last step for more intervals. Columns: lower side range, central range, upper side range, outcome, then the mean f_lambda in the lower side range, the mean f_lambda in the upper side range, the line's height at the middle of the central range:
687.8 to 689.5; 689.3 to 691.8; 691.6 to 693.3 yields 0.787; 6.51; 13.8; 10.2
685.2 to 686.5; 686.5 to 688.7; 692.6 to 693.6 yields 0.911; 6.33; 26.7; 11.2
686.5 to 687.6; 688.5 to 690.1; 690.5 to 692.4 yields 0.202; 6.34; 7.91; 7.14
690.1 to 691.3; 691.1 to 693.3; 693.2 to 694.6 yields 0.031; 6.57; 18.2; 12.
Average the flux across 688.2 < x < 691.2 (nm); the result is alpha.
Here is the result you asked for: 6.34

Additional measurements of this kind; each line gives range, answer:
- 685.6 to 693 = 6.79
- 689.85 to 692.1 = 7.6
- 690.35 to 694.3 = 12.8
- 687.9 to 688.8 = 6.52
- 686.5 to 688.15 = 6.45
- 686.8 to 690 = 6.34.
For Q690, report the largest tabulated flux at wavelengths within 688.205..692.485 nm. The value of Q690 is 11.7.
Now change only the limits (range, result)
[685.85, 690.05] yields 6.92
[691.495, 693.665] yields 56.5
